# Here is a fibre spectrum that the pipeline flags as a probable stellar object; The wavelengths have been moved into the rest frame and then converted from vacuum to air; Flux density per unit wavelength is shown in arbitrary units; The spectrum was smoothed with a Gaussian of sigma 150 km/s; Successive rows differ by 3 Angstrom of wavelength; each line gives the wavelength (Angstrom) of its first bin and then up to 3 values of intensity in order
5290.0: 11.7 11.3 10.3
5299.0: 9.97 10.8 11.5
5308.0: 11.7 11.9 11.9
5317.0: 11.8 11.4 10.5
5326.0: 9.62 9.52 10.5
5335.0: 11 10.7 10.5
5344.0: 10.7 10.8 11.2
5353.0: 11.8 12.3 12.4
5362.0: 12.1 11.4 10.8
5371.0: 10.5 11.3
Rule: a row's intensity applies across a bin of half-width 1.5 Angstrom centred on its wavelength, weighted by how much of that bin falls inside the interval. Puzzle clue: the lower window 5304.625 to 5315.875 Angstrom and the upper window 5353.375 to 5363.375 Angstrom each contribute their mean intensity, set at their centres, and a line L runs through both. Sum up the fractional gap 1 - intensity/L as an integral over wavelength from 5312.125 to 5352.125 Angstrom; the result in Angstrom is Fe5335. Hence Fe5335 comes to 3.9 Angstrom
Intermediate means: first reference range 11.8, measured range 10.8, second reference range 12.2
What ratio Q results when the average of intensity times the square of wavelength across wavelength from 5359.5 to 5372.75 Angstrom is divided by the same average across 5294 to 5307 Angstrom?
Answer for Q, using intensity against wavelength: 1.1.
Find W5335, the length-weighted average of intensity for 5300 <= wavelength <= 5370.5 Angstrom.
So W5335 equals 11.1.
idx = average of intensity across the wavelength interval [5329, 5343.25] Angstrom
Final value 10.6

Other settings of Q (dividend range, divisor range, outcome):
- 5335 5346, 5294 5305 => 1.03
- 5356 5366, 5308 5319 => 1.04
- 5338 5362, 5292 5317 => 1.03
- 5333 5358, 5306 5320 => 0.96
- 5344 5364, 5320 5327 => 1.14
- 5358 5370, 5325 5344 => 1.13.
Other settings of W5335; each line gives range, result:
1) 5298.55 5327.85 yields 11.1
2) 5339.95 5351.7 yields 10.8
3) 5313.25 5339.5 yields 10.7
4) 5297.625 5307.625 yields 10.9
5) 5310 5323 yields 11.6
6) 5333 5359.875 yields 11.2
